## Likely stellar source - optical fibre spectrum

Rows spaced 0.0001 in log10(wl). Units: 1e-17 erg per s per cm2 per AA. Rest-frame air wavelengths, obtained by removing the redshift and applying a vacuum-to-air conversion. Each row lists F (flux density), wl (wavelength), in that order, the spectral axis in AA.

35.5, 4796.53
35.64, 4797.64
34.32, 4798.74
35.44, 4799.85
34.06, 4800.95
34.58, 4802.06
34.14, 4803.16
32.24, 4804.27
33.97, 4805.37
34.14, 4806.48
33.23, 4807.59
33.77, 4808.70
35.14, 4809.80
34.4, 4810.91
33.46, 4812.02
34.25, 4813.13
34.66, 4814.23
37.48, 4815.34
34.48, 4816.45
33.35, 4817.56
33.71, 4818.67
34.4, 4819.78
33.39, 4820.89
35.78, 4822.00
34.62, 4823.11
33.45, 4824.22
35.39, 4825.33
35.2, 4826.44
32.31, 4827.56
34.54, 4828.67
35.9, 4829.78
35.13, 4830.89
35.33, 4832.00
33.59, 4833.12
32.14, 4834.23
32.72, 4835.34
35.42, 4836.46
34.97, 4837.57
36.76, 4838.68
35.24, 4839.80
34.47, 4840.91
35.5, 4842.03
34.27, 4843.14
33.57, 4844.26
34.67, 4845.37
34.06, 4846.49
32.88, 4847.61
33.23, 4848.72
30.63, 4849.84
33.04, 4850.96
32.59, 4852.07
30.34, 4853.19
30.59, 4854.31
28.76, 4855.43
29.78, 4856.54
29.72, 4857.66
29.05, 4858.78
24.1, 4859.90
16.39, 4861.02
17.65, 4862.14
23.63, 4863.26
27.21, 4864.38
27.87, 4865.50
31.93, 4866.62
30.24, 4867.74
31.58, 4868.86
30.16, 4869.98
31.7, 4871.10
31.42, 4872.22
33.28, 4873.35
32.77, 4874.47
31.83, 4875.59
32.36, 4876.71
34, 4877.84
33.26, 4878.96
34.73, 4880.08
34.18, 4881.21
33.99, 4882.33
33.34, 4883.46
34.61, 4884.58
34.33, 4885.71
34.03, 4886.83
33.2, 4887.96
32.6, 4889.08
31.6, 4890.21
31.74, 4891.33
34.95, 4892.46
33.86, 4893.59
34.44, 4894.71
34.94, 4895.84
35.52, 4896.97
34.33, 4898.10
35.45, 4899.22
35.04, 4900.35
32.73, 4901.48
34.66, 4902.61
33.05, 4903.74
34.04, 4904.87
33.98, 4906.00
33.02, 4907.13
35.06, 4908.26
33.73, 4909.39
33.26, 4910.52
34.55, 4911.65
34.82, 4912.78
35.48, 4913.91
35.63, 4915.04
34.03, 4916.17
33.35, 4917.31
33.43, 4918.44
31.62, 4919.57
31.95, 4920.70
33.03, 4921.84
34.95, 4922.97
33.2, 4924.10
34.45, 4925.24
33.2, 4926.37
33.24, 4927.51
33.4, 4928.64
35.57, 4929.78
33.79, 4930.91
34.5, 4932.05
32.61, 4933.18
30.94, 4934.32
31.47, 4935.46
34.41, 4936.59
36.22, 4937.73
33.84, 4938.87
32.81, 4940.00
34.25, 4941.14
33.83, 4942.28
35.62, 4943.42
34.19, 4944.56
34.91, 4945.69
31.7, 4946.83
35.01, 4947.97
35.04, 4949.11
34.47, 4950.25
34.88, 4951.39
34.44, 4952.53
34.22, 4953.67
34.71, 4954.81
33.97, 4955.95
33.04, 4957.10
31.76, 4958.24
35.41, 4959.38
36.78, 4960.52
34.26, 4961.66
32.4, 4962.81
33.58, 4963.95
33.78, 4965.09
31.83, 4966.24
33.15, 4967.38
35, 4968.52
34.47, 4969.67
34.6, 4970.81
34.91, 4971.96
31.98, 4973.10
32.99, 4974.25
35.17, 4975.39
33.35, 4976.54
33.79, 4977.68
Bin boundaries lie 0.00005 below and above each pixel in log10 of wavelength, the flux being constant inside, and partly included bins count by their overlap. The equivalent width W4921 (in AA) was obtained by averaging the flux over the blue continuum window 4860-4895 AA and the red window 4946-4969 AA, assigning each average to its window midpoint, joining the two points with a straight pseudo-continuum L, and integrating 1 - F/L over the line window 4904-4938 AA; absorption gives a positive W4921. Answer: -1.10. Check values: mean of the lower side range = 31.1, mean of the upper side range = 34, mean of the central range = 33.7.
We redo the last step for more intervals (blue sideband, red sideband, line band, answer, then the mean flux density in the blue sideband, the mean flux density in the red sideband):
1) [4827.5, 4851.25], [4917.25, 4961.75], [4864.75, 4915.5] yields 0.9 AA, 34.2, 33.9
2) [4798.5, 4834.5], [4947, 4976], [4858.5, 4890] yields 3.3 AA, 34.3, 34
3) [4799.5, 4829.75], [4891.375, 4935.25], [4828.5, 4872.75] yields 3.7 AA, 34.3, 33.9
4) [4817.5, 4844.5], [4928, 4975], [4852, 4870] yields 3.6 AA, 34.5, 33.9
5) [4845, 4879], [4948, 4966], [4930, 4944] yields -0.2 AA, 29.9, 34.1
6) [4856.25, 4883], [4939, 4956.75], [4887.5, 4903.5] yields -1.4 AA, 29.7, 34.2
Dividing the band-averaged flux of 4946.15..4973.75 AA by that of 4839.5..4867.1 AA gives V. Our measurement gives 1.13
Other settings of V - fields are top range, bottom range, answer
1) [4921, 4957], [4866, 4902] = 1.02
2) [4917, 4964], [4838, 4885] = 1.08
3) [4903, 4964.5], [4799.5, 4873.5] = 1.04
